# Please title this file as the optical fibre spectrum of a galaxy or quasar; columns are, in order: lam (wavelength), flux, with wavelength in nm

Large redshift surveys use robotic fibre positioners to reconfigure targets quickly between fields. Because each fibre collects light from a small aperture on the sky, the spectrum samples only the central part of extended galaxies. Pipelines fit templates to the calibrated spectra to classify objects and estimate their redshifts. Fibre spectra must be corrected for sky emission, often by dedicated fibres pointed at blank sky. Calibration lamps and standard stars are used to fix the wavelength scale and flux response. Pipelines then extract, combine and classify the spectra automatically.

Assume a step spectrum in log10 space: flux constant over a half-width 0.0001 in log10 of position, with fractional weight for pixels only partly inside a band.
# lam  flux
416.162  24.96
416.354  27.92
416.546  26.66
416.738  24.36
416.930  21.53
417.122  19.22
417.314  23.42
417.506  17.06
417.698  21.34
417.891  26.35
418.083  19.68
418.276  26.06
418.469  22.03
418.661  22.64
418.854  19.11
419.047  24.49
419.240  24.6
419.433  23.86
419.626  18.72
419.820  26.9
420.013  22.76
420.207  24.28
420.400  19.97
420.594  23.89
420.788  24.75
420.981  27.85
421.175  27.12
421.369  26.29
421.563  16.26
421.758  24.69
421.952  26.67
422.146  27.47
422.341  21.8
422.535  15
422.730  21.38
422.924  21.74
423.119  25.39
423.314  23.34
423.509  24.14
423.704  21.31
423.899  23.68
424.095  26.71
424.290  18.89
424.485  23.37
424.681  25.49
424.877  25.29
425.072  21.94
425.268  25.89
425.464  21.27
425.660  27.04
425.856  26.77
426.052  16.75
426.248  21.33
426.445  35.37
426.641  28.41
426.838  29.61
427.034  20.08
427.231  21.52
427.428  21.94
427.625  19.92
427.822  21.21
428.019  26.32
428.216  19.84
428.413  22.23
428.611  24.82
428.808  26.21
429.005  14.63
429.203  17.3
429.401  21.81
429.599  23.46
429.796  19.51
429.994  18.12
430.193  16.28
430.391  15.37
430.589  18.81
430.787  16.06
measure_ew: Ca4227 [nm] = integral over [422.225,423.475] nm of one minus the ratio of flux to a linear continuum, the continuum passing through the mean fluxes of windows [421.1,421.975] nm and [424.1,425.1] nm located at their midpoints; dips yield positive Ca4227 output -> 0.11 nm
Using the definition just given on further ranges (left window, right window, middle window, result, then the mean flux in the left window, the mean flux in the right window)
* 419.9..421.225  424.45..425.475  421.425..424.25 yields 0.17 nm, 24.3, 24.1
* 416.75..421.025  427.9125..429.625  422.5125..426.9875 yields -0.38 nm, 22.7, 21.8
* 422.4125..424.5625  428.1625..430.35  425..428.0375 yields -0.41 nm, 22.3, 20.3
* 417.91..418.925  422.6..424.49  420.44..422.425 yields -0.17 nm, 22.3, 22.8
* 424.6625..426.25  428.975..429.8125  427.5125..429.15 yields -0.08 nm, 23.6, 19.7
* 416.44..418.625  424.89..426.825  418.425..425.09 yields 0.17 nm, 22.5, 25.2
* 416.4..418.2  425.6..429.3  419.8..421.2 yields -0.11 nm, 22.4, 23.2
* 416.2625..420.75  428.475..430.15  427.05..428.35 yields -0.05 nm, 22.9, 20.6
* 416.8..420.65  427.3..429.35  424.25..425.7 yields -0.13 nm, 22.4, 21.4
